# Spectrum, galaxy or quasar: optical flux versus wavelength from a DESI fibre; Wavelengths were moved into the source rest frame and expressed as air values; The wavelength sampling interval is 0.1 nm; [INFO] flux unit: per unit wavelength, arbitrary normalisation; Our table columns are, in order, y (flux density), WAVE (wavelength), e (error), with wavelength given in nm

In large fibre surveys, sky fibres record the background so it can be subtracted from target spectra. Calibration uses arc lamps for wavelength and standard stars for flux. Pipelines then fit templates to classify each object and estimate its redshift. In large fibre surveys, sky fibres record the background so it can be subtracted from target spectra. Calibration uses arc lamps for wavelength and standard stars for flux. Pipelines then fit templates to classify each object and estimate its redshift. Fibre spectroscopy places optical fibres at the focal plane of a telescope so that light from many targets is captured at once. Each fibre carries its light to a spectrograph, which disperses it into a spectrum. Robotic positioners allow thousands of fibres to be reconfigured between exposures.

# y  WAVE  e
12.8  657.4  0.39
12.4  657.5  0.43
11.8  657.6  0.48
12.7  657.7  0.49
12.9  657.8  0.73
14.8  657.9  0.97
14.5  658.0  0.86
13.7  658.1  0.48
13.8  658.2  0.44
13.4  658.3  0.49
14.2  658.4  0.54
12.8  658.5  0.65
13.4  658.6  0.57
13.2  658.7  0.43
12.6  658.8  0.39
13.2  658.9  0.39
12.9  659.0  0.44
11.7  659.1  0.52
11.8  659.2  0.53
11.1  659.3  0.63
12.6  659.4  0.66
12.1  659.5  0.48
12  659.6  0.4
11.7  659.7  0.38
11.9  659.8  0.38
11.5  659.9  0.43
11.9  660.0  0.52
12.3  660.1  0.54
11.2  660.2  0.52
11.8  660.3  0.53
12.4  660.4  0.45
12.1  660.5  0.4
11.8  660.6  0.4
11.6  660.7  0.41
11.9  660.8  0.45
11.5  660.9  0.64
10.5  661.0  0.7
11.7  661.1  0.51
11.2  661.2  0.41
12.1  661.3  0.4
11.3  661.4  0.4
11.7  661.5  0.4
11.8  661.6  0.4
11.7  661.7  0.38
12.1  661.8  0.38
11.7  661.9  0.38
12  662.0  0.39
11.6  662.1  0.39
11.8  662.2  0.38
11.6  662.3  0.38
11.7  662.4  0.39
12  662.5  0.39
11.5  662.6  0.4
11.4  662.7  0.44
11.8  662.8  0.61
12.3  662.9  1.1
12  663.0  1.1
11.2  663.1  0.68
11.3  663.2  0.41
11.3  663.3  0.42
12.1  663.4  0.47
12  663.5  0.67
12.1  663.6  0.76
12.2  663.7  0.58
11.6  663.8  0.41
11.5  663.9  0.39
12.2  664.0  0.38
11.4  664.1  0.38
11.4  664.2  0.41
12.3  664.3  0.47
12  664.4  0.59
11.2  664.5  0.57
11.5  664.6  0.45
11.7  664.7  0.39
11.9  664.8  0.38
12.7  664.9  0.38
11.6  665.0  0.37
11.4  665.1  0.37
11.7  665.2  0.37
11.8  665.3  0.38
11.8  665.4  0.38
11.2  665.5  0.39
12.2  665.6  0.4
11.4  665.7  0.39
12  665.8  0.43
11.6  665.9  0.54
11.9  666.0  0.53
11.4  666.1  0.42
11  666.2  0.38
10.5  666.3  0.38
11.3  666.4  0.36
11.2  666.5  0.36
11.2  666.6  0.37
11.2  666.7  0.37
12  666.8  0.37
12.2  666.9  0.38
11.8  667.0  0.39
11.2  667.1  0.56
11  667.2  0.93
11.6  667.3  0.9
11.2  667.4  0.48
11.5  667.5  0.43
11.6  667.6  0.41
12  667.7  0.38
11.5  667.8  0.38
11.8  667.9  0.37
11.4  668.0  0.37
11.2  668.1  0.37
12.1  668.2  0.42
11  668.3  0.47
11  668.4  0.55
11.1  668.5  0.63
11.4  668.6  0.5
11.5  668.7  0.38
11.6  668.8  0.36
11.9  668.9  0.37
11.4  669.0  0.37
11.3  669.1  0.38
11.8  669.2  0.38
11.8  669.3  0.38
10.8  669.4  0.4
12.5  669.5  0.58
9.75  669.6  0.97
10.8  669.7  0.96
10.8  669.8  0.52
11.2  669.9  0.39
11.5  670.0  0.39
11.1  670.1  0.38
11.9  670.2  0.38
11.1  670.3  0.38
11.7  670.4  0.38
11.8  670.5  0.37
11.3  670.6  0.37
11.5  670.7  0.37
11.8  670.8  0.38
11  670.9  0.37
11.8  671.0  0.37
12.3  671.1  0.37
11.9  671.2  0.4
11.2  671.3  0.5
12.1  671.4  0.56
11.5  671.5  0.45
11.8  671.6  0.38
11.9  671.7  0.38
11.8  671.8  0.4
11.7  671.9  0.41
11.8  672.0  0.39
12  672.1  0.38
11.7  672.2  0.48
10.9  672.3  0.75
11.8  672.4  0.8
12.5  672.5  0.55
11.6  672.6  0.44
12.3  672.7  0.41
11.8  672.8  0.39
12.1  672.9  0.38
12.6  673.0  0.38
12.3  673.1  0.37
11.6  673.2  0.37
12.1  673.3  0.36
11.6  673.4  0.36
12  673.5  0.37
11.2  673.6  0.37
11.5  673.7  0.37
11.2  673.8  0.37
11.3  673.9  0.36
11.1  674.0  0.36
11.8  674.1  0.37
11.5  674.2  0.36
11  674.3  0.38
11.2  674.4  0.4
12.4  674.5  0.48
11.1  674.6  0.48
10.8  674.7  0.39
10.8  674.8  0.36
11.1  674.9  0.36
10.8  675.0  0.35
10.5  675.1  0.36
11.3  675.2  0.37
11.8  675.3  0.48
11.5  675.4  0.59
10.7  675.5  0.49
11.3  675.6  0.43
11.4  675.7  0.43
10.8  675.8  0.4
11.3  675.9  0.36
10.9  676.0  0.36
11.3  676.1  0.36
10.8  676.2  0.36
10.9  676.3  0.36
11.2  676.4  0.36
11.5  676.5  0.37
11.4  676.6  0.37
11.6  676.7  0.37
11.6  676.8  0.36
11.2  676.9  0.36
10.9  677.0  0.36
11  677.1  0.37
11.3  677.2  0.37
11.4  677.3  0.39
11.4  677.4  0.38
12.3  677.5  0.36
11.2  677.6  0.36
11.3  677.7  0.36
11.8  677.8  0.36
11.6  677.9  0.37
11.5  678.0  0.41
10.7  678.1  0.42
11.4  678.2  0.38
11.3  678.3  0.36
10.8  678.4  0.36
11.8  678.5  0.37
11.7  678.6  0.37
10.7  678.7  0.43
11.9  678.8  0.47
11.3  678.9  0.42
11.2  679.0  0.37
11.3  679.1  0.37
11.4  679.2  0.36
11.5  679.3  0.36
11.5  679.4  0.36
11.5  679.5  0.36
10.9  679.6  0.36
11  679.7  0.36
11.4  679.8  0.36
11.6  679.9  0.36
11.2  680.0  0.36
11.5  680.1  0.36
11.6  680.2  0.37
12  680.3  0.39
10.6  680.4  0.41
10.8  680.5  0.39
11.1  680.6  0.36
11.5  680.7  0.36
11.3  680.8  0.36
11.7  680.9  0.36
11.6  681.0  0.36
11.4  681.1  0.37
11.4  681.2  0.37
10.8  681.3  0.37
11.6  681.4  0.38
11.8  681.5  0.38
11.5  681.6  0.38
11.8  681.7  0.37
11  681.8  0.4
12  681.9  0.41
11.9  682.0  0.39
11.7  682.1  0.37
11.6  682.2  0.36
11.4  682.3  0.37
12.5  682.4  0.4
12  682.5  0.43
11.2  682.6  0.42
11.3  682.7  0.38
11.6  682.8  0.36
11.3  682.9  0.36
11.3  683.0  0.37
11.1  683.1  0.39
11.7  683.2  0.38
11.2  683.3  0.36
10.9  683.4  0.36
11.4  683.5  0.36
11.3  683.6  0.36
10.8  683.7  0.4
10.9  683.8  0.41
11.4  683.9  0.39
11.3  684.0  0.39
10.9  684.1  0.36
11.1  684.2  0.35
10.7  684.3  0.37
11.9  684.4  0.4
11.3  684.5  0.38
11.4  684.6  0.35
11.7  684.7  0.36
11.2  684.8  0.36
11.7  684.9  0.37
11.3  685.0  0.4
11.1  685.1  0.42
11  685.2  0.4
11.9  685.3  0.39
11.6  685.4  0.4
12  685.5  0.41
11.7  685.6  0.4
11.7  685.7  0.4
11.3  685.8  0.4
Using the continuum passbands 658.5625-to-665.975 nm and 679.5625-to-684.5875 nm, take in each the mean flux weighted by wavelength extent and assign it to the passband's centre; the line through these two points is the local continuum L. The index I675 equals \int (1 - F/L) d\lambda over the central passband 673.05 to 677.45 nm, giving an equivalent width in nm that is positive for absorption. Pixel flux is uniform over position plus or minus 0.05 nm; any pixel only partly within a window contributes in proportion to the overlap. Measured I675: 0.09 nm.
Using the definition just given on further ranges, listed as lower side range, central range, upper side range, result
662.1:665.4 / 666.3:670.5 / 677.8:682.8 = 0.092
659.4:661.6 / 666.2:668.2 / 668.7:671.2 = 0.015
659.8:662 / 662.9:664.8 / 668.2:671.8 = -0.017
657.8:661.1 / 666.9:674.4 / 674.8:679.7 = 0.087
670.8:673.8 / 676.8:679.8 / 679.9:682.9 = 0.066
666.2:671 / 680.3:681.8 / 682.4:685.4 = -0.002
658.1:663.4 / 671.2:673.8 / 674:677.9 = -0.084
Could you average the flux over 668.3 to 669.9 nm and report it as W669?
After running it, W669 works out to 11.3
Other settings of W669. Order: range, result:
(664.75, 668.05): 11.6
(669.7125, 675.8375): 11.5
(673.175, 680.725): 11.3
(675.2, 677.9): 11.3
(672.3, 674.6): 11.7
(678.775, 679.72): 11.3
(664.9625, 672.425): 11.5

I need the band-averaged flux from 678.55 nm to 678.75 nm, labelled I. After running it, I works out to 11.2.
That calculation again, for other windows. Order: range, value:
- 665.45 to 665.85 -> 11.7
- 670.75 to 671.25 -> 11.8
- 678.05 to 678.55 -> 11.2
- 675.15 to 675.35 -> 11.6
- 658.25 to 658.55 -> 13.5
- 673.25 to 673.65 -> 11.7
